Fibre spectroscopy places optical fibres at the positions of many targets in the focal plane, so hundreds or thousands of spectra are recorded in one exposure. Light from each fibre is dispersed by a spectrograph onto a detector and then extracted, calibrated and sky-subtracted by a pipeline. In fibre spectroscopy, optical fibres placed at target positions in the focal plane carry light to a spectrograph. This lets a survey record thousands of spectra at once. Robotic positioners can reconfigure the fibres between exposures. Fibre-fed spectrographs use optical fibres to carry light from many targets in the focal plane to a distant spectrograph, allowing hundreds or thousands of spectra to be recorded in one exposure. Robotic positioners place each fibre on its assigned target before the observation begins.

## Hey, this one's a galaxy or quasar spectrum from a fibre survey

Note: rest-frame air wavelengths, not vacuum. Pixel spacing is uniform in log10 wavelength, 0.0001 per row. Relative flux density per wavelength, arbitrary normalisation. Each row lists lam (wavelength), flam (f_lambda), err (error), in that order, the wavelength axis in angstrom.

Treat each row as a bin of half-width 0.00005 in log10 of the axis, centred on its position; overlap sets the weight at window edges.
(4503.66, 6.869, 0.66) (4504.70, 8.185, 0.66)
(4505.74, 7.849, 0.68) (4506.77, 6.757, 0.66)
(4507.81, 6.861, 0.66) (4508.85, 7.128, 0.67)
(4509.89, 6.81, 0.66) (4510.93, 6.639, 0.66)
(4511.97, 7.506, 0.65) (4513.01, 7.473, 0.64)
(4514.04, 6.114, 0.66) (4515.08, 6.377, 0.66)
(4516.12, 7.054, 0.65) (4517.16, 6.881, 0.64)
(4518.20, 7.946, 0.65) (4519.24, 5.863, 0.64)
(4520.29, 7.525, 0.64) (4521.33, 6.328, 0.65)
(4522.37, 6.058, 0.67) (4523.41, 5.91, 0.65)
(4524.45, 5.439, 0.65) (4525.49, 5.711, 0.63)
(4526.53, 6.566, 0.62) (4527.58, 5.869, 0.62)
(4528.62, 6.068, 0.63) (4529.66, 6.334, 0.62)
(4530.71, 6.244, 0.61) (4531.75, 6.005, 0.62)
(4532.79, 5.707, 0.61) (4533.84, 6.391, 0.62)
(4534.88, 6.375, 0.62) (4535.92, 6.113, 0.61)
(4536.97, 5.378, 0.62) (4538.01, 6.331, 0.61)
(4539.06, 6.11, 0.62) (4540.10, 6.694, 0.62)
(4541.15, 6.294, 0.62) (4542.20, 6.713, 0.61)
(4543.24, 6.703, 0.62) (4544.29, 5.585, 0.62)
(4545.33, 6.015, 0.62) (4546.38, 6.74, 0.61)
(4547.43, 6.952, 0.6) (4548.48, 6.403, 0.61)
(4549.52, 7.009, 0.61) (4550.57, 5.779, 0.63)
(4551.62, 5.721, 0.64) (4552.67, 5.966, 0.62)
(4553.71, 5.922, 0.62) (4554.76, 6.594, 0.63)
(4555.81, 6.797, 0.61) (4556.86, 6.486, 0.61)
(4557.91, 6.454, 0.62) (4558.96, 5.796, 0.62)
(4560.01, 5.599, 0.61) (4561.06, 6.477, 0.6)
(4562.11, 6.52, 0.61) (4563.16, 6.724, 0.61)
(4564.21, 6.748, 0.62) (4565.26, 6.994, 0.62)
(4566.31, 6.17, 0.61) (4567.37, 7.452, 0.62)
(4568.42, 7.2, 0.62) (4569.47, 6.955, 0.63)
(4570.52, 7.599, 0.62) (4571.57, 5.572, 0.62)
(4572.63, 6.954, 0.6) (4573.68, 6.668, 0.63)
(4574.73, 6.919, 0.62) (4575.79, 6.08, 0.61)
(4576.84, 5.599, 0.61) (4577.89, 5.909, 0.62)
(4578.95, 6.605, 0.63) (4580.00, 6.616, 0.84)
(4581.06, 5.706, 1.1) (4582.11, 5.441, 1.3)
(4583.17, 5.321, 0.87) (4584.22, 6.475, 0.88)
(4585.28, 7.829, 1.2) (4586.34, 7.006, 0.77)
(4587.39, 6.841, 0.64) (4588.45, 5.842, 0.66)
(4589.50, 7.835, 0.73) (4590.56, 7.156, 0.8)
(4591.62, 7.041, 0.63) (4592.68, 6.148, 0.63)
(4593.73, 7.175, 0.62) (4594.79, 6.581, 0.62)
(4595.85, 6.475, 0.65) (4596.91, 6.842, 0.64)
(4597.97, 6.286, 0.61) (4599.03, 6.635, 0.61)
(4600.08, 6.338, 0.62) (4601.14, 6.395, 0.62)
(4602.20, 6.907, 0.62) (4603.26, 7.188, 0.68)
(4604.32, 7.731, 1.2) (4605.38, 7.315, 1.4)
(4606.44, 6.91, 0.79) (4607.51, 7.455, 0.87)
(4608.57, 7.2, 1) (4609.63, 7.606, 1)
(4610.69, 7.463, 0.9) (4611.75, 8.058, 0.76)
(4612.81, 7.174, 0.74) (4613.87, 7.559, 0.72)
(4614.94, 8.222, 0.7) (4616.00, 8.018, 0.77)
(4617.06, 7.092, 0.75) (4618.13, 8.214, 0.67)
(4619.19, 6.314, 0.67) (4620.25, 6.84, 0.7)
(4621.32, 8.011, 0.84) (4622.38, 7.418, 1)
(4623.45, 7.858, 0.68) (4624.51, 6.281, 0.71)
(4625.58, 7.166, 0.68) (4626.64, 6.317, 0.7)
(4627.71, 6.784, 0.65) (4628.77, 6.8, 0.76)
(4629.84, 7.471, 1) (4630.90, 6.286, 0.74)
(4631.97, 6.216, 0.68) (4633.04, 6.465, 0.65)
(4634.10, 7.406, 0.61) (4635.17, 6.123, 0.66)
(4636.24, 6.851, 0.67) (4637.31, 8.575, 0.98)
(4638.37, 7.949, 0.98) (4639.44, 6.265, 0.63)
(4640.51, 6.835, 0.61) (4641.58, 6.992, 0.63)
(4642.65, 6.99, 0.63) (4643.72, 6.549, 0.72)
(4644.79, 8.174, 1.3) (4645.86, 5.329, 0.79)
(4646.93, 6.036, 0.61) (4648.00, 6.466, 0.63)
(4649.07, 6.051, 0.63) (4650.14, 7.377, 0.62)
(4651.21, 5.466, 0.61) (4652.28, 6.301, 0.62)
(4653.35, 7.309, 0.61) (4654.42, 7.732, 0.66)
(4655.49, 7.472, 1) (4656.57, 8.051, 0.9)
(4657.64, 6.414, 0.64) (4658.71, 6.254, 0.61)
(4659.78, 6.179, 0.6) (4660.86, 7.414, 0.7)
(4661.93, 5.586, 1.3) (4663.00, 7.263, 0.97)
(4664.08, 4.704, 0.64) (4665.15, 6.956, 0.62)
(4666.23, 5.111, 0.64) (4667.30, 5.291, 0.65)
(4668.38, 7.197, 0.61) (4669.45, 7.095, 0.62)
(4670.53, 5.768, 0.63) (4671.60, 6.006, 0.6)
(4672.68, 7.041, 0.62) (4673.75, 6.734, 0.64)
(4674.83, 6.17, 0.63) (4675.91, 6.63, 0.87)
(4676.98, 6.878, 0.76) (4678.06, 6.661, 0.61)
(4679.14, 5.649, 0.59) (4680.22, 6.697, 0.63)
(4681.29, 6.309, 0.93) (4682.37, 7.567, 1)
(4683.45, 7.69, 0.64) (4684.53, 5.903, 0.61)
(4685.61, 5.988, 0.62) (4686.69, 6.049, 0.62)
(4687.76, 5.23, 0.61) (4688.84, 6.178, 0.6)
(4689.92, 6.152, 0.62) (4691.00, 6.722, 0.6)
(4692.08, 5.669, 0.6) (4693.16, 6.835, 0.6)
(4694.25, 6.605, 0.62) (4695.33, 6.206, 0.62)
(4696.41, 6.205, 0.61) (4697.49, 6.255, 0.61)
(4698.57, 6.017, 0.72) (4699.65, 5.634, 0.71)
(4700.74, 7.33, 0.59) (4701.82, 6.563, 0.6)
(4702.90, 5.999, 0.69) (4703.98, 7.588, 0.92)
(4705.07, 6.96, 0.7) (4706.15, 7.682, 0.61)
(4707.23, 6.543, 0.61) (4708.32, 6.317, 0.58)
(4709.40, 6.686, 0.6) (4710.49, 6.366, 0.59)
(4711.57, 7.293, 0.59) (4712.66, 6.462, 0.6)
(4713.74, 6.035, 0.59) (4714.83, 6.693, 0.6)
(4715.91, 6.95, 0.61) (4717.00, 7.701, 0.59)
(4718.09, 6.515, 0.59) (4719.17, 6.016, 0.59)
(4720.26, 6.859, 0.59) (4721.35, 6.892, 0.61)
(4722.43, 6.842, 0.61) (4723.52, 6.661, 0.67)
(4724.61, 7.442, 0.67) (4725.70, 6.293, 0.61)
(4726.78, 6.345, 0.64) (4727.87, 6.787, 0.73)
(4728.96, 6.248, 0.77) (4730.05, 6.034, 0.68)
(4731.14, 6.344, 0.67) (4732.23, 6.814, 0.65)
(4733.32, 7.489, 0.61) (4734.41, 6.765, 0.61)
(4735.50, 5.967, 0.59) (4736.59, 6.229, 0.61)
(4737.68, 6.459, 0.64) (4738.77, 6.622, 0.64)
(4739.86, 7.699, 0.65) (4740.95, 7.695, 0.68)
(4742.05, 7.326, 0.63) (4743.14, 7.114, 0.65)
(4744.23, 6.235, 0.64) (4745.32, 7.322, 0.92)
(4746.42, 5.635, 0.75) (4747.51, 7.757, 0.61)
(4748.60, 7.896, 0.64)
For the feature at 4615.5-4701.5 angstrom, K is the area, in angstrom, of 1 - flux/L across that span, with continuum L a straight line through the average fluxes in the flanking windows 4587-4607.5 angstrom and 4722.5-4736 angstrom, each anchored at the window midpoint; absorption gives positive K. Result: 1.1 angstrom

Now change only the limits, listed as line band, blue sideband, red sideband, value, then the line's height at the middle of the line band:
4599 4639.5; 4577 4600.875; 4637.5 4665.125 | -3.33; 6.62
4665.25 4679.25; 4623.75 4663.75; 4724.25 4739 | 0.71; 6.71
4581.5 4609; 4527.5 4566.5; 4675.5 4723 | -1.75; 6.37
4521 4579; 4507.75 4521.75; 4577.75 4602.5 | 3.55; 6.74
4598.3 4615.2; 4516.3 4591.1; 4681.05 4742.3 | -1.98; 6.47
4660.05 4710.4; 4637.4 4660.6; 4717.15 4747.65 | 2.59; 6.78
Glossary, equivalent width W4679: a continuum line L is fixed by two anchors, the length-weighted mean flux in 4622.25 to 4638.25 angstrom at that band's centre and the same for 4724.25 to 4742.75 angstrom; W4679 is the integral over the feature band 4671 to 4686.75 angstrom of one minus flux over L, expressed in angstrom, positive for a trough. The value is 0.7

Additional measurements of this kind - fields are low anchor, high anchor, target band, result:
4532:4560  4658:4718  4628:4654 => -1.50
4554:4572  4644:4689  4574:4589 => 0.61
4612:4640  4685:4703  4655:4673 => 0.50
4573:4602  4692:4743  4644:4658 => -0.41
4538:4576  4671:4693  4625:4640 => -1.09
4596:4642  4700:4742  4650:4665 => 0.65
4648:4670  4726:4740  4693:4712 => -0.13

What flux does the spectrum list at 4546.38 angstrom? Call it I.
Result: 6.74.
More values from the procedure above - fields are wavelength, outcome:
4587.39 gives 6.841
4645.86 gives 5.329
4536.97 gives 5.378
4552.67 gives 5.966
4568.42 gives 7.2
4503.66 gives 6.869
